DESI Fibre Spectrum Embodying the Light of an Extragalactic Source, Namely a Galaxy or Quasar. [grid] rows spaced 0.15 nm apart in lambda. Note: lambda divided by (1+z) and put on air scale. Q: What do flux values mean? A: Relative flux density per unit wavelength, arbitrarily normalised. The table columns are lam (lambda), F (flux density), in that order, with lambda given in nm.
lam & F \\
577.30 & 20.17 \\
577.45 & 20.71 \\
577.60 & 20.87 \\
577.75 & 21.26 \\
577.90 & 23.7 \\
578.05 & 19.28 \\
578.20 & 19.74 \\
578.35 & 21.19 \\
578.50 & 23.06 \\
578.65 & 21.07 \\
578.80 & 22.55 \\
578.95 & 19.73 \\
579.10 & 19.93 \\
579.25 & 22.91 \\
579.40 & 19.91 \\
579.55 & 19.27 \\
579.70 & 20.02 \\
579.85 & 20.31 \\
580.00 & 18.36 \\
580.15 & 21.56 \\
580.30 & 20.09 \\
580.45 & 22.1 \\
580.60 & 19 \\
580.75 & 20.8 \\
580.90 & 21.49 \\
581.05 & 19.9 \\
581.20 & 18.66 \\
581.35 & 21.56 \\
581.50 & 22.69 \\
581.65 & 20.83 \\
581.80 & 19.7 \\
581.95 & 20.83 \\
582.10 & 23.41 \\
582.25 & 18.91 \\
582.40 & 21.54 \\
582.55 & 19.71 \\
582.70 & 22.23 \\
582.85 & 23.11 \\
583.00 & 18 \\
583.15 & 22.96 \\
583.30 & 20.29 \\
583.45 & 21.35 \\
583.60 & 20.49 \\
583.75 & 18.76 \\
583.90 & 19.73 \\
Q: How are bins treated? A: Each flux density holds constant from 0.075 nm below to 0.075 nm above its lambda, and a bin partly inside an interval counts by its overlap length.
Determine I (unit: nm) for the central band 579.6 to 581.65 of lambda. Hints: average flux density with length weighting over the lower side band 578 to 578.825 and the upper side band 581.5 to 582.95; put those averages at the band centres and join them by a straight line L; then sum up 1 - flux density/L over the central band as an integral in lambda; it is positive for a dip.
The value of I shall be 0.06 nm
